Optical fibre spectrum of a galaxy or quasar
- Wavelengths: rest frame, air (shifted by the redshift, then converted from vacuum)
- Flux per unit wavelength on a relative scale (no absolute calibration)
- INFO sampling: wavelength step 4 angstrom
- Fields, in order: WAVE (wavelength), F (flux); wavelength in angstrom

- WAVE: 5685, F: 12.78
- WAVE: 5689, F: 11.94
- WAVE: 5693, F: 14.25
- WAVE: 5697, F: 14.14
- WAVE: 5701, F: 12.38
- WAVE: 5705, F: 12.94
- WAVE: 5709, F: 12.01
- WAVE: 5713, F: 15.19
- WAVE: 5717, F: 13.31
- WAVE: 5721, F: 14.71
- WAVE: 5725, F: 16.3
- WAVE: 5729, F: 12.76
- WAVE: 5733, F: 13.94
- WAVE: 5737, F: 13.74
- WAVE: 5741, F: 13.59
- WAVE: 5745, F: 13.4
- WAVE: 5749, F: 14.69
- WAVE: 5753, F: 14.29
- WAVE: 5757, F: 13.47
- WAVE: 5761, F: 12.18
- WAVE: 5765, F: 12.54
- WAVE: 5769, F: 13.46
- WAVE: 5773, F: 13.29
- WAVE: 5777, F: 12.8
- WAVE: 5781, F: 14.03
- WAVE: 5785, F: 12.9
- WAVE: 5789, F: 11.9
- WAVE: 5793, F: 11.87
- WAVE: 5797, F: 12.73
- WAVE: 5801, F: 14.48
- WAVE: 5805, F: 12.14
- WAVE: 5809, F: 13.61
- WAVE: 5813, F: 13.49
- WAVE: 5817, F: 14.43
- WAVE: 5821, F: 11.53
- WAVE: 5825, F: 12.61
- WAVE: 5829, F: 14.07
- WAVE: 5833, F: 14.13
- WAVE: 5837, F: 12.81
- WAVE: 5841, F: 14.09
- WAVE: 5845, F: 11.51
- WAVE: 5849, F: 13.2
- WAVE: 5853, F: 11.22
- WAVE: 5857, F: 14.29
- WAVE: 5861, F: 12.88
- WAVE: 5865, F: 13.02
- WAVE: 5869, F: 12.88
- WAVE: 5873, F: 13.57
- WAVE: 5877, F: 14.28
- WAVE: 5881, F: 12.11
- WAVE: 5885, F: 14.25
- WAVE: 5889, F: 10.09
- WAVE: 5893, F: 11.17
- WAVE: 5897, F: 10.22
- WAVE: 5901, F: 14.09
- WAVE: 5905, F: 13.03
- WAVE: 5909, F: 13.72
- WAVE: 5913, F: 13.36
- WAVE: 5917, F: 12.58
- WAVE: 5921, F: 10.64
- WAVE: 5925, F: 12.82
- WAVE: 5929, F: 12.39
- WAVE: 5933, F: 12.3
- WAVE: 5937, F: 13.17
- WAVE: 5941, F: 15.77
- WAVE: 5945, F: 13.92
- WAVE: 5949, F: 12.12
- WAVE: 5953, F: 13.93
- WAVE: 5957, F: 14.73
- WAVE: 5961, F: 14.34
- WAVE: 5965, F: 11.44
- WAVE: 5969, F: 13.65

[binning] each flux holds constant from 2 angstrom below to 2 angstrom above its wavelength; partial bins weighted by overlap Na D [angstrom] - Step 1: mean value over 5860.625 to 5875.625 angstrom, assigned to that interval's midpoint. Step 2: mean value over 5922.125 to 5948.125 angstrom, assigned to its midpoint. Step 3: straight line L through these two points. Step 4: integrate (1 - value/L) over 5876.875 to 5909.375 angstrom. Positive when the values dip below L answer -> 2.0 angstrom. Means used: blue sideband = 13.2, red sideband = 13.2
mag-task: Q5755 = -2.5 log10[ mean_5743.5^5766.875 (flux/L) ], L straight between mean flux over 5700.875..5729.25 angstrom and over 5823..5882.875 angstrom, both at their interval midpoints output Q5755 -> 0.016 mag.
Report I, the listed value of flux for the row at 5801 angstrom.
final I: 14.48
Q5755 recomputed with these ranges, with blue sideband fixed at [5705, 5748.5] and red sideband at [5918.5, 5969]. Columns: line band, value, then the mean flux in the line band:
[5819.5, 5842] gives 0.026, 13.2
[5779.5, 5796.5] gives 0.085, 12.6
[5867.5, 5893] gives 0.053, 12.7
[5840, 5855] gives 0.090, 12.4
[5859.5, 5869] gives 0.039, 12.9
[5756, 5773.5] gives 0.066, 12.9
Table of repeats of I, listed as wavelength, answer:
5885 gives 14.25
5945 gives 13.92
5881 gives 12.11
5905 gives 13.03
